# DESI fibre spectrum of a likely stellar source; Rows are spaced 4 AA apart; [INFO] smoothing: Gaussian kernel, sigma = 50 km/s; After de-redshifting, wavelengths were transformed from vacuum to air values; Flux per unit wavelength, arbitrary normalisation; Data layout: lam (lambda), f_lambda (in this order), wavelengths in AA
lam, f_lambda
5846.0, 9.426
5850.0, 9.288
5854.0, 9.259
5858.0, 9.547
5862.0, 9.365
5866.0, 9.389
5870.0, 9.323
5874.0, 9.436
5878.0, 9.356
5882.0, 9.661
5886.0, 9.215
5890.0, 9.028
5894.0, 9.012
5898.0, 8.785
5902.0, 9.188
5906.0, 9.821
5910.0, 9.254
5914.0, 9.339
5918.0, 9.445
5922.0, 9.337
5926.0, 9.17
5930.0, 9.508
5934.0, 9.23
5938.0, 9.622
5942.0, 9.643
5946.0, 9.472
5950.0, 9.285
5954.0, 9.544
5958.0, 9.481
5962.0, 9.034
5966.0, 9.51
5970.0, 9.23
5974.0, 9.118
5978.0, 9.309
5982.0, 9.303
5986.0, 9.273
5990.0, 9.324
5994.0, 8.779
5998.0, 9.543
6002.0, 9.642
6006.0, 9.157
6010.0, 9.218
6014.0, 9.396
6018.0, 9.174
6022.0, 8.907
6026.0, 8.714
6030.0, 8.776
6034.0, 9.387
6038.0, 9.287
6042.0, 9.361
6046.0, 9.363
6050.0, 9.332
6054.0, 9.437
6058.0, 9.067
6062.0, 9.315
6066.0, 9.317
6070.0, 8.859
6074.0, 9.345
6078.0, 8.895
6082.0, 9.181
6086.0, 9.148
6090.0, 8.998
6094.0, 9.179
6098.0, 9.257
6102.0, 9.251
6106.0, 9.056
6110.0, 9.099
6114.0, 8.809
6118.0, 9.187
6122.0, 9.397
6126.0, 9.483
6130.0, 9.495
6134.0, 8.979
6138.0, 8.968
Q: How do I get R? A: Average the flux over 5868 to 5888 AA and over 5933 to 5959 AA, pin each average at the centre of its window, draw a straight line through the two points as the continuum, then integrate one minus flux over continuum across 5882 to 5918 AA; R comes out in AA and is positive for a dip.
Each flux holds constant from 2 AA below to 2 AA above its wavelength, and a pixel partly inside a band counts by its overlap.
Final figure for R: 0.7 AA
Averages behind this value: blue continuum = 9.4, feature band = 9.24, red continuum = 9.48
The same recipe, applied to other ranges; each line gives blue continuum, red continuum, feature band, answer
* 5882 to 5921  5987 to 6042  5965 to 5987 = -0.17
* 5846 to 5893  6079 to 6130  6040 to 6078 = -0.15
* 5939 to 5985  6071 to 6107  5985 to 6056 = 0.26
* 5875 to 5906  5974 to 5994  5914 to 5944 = -0.61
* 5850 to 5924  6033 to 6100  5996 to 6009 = -0.25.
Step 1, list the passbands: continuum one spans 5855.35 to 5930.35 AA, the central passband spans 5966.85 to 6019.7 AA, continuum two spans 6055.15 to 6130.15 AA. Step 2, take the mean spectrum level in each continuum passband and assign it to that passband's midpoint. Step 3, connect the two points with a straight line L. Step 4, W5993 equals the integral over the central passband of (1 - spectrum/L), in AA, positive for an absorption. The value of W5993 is -0.2 AA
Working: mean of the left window 9.32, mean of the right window 9.17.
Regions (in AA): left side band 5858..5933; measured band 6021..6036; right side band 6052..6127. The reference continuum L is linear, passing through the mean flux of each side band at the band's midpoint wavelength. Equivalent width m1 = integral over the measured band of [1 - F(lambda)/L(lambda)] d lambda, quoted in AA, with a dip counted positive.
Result 0.4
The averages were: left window 9.32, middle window 8.95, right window 9.17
